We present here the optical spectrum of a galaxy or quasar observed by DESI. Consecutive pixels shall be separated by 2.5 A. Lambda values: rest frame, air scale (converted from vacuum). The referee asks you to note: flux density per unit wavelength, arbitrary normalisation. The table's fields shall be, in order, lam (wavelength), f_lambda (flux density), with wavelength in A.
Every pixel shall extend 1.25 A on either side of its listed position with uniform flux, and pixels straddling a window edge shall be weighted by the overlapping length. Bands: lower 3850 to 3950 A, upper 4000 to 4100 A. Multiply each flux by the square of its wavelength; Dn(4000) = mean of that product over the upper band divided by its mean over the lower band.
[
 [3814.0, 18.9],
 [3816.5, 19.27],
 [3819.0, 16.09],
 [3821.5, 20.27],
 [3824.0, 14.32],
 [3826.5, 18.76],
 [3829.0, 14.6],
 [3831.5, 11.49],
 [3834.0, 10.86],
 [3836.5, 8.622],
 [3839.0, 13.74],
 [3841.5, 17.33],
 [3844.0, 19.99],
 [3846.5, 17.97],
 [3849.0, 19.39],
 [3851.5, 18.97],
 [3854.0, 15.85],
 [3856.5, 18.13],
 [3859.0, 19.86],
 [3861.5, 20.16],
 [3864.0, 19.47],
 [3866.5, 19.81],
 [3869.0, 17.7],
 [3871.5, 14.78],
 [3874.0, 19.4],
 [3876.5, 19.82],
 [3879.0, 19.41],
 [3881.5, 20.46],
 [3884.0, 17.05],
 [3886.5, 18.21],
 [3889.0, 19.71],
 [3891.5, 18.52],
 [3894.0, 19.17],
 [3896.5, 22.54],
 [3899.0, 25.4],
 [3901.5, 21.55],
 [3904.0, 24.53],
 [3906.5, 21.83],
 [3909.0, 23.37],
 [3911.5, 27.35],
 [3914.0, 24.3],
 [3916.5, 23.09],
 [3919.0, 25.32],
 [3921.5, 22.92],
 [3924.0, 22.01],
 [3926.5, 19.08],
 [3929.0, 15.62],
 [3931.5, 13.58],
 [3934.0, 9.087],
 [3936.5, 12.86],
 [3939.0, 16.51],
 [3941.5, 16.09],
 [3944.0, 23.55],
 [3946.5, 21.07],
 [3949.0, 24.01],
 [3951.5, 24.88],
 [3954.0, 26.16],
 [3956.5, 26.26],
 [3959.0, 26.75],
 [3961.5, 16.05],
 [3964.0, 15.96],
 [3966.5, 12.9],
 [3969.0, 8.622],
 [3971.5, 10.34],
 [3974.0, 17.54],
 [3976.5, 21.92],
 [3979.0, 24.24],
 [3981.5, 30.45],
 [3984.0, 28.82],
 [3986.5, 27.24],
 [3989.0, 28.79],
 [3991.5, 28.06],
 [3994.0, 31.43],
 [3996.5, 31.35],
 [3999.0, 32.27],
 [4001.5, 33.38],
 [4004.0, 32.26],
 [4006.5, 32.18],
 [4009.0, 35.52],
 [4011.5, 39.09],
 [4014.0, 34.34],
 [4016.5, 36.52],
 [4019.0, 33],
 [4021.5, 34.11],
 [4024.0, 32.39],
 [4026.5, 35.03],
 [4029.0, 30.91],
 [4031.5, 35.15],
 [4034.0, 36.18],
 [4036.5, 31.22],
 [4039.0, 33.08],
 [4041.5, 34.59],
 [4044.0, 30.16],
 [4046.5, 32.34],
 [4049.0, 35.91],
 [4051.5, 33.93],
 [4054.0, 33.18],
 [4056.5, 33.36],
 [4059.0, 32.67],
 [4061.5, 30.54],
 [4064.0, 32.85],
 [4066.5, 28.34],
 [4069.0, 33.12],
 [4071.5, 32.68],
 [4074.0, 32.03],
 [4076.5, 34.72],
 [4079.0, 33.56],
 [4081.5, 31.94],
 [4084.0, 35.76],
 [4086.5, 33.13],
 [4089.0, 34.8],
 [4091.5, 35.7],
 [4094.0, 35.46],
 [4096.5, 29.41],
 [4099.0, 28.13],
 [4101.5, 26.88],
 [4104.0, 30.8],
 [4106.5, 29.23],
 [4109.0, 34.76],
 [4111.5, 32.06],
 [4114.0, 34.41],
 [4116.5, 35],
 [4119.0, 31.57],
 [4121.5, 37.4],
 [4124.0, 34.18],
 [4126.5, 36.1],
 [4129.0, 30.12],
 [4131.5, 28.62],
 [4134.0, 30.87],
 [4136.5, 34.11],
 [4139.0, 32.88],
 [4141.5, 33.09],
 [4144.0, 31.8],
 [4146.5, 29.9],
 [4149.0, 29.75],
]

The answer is 1.82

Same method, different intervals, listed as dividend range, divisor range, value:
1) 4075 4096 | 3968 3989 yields 1.66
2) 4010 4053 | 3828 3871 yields 2.23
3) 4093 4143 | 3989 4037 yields 1.02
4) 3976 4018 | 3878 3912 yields 1.55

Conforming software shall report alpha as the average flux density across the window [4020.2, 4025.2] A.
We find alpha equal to 33.3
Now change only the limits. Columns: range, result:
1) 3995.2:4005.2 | 32.3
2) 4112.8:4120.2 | 33.7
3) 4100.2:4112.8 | 30.8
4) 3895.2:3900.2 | 23.9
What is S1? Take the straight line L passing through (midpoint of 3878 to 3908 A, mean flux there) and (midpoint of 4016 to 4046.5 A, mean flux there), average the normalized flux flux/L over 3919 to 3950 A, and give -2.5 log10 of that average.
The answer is 0.32 mag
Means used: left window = 20.7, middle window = 18.3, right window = 33.4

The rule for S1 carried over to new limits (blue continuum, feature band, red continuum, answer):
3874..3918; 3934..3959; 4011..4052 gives 0.247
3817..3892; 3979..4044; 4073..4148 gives -0.212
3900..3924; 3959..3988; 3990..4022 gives 0.454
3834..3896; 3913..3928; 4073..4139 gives -0.064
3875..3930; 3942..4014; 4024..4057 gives 0.112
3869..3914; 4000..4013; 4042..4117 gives -0.225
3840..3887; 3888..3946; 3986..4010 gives 0.152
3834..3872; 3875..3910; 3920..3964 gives -0.134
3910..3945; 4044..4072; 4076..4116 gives -0.104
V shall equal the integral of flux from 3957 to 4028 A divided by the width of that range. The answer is 27.5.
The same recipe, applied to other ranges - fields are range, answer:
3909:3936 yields 20.2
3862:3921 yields 21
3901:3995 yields 21.4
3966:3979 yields 15.3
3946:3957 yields 24.6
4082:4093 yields 34.7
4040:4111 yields 32.5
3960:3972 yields 13.2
